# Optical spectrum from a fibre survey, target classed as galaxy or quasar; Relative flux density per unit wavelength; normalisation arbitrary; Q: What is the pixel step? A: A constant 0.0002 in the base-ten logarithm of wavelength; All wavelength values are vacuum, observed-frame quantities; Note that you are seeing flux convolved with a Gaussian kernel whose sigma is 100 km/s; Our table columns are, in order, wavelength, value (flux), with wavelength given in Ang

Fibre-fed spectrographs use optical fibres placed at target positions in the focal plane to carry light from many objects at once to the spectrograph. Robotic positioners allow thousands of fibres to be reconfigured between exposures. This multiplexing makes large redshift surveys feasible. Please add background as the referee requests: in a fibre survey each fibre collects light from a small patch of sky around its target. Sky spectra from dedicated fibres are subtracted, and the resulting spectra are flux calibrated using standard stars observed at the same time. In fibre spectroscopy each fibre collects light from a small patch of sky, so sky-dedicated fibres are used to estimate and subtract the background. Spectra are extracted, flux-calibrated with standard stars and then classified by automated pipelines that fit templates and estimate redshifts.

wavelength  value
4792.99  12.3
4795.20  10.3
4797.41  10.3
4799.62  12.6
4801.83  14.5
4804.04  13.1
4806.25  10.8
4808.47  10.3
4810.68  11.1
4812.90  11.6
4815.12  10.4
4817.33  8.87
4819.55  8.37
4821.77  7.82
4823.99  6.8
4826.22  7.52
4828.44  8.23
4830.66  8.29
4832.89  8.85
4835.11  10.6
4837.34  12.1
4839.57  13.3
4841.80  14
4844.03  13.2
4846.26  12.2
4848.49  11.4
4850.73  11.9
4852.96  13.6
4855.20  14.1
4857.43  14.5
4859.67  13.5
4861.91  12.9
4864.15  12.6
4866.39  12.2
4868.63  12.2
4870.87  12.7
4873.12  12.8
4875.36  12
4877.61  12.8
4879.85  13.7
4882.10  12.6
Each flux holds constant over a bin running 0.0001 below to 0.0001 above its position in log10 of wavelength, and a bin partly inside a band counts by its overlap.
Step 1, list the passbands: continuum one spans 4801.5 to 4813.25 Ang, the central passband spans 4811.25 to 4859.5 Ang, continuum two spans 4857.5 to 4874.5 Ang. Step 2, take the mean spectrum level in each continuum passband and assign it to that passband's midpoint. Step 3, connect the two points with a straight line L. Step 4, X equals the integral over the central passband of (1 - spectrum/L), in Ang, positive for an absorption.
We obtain 5.4 Ang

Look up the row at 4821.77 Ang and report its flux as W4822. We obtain 7.82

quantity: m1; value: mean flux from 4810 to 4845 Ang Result 10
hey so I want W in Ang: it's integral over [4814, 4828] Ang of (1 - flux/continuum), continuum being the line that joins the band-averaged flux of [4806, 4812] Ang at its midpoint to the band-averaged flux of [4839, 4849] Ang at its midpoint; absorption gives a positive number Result 3.9 Ang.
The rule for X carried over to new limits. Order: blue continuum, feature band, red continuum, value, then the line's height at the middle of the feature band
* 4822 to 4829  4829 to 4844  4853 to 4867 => -2.8 Ang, 9.36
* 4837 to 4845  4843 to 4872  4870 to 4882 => 0.4 Ang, 13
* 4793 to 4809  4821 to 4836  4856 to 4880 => 4.9 Ang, 12.2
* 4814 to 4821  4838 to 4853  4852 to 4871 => -1.3 Ang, 11.7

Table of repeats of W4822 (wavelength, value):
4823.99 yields 6.8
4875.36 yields 12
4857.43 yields 14.5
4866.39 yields 12.2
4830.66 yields 8.29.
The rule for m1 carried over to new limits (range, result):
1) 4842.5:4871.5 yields 12.9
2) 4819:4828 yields 7.62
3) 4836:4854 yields 12.7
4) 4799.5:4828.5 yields 10.1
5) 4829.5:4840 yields 10.4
